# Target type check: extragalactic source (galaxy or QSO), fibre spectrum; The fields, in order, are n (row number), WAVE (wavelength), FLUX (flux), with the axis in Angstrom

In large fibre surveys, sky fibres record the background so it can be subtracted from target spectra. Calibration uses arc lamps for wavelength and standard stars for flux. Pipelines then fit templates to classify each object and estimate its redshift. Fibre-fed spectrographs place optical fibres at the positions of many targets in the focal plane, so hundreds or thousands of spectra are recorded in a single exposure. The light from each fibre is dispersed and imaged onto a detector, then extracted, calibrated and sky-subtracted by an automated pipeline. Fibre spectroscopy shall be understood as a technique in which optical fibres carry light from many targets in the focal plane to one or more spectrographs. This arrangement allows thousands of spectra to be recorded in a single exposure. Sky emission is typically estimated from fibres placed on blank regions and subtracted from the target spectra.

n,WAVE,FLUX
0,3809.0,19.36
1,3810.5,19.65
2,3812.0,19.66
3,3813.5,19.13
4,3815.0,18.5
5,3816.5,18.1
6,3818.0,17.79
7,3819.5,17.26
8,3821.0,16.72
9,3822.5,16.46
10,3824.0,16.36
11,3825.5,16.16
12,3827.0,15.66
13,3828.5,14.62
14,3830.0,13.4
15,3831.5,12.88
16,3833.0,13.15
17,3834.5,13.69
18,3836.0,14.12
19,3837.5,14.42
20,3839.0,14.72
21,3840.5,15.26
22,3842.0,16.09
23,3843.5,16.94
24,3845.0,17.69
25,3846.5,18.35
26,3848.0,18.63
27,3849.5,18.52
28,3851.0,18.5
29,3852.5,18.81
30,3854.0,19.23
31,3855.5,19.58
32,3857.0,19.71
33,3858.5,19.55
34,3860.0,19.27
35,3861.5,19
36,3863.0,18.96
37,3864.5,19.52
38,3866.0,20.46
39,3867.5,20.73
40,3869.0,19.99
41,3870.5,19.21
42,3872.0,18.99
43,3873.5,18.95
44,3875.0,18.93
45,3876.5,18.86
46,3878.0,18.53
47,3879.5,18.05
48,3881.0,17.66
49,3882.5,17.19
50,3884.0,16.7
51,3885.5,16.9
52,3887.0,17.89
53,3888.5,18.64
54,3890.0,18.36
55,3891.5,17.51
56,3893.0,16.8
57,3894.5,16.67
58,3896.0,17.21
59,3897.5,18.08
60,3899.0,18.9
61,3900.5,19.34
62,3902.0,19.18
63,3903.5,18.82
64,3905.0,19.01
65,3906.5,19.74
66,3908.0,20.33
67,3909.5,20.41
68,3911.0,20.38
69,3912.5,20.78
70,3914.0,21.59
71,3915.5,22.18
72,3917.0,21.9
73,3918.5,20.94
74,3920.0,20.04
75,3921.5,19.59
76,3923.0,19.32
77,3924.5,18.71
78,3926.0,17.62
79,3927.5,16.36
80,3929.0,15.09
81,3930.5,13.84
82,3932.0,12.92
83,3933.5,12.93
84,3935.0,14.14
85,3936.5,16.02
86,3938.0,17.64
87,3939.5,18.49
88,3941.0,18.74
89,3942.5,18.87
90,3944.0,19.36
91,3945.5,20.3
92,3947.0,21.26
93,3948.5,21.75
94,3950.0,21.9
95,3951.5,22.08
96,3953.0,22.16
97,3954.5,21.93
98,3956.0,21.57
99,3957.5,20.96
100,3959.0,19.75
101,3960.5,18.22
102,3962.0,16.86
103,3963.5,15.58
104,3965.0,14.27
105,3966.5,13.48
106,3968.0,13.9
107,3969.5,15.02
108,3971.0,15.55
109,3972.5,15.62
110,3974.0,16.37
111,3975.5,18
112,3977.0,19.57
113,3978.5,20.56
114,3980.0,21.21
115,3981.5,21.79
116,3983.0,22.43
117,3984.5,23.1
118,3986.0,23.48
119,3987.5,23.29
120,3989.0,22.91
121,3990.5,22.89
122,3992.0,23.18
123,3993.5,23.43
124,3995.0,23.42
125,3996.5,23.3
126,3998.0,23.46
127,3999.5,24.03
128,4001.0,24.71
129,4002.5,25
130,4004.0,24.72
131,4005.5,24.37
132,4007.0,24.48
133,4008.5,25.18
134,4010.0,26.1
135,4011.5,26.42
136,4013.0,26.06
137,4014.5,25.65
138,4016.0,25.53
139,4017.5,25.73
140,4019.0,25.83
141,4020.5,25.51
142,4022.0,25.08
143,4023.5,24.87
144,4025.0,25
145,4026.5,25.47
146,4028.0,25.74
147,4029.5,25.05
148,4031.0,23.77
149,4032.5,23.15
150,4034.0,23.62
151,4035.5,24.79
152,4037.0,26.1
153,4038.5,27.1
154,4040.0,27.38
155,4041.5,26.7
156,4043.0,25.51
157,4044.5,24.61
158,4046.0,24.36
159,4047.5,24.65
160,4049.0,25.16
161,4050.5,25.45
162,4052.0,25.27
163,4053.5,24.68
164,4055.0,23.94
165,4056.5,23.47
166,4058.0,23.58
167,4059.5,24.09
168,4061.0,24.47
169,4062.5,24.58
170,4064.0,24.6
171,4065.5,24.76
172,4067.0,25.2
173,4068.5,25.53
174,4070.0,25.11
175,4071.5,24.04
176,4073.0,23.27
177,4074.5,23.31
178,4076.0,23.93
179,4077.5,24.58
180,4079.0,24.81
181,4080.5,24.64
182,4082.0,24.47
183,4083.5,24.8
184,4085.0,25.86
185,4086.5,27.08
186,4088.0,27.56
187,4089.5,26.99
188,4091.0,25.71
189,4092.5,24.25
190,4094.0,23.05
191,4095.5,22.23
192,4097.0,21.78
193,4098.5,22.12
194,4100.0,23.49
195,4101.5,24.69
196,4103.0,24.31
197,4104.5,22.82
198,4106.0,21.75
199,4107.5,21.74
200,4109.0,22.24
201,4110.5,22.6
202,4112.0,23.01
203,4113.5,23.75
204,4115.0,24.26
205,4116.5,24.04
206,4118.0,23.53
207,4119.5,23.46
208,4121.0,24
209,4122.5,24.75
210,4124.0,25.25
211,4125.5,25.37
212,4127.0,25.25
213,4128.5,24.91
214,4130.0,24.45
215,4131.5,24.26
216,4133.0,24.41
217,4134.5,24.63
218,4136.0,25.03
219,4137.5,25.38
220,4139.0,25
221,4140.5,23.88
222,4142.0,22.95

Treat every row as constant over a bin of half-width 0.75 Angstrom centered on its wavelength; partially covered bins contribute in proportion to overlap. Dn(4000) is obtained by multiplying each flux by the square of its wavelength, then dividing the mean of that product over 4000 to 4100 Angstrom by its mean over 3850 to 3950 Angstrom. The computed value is 1.44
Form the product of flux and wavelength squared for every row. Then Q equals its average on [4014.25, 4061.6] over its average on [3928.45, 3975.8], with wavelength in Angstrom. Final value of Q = 1.48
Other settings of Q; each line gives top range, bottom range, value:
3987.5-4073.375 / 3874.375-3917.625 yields 1.41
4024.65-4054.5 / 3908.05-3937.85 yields 1.47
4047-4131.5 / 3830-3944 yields 1.49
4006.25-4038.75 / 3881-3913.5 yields 1.45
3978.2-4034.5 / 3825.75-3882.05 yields 1.49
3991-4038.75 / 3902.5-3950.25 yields 1.39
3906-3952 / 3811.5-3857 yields 1.18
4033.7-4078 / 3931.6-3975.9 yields 1.46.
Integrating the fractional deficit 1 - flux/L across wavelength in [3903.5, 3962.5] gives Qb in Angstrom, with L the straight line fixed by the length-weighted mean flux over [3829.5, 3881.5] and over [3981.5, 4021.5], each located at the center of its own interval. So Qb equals 5.83 Angstrom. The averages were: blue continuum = 17.7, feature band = 19.1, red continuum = 24.3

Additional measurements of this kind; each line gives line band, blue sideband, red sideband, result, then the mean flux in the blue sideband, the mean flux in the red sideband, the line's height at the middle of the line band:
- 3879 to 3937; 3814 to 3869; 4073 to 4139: 2.5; 17.2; 24.2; 19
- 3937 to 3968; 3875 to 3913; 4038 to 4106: 2.1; 18.5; 24.6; 20.5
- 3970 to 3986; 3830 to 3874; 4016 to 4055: 2.3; 17.7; 25.2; 22.8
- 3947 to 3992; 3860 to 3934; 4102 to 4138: 1.6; 18.6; 24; 20.3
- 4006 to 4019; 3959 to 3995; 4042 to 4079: -2.5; 19.3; 24.5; 21.5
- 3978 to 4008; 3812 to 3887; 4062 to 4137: -2.7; 17.5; 24.2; 21.4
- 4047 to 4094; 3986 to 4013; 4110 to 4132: -1.2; 24.2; 24.2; 24.2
